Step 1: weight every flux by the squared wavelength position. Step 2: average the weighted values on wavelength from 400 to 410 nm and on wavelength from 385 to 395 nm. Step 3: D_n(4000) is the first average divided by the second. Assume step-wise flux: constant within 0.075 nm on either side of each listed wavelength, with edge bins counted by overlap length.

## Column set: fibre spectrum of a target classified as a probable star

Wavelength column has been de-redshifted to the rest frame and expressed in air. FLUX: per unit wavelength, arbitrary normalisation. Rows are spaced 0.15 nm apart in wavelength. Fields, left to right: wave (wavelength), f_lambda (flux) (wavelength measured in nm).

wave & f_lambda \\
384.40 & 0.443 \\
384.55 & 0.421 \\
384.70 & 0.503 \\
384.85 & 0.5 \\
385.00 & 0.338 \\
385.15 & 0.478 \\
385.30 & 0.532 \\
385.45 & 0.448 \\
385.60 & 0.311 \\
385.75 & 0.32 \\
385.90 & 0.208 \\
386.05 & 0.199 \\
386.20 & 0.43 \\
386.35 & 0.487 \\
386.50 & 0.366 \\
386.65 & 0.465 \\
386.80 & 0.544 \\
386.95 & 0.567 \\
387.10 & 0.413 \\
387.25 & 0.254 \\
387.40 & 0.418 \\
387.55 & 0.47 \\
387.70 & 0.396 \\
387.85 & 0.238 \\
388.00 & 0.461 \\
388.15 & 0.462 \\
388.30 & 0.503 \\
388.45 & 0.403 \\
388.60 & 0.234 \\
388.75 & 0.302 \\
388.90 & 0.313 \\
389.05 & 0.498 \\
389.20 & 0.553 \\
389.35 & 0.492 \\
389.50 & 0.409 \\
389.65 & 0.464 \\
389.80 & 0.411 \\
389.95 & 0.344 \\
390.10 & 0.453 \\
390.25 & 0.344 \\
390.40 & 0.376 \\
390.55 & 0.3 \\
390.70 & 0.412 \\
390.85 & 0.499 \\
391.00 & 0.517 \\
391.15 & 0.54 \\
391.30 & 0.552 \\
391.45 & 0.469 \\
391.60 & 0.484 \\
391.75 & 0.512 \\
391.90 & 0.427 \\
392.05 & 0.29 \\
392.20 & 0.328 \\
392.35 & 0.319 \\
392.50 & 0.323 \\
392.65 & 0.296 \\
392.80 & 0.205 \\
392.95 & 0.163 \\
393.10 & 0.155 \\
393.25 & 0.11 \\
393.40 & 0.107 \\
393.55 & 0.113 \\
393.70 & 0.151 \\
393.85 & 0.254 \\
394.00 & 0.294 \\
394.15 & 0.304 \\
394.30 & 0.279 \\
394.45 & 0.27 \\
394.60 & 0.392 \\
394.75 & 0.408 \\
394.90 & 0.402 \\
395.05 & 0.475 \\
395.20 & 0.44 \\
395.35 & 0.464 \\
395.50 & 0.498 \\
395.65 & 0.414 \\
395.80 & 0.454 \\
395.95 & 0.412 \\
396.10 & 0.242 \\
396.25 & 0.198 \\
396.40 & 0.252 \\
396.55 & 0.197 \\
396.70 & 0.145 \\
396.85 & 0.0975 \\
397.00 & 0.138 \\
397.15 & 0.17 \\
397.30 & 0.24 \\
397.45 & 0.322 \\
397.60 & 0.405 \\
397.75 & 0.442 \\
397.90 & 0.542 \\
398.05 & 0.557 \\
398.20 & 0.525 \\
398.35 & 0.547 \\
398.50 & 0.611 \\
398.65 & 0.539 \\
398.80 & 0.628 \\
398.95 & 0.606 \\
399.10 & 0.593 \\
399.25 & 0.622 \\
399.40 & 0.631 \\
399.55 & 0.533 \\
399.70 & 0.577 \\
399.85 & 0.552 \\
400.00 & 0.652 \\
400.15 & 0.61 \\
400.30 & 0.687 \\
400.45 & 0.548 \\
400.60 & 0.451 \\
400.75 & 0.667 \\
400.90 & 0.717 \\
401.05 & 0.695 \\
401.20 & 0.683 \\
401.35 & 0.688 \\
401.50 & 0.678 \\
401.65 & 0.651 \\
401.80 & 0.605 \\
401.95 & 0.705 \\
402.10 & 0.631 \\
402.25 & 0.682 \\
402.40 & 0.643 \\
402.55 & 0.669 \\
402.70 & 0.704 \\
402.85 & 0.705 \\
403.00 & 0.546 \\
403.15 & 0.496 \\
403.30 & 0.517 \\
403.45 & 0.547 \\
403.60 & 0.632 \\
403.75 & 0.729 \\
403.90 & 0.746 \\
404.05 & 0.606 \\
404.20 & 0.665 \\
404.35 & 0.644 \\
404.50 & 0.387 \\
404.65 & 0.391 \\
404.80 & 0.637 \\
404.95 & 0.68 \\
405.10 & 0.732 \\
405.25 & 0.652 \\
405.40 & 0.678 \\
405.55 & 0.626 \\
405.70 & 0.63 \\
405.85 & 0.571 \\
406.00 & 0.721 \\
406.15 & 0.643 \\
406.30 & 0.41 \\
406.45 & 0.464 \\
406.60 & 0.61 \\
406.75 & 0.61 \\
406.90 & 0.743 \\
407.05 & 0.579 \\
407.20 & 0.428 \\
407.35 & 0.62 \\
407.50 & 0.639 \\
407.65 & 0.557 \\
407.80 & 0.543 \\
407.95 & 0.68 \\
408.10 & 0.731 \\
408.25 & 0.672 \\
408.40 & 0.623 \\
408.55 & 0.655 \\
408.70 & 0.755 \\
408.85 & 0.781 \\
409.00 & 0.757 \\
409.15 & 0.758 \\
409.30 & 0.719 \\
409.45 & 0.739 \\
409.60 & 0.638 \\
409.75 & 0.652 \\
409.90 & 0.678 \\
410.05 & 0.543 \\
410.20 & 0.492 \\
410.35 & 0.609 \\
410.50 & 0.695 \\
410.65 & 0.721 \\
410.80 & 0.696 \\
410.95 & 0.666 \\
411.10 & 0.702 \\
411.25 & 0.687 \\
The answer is 1.85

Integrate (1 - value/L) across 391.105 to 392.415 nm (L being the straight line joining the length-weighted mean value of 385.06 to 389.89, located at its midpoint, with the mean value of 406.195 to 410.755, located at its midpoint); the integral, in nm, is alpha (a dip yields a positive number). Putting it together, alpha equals 0.06 nm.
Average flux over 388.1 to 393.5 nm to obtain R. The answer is 0.375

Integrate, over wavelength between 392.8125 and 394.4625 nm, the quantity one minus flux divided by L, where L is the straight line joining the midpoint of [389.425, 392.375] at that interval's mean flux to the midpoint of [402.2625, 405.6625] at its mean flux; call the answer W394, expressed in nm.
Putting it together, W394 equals 0.95 nm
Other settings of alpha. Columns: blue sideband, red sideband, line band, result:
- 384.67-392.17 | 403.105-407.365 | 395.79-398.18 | 0.981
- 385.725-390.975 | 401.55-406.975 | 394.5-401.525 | 0.864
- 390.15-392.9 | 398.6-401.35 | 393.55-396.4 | 0.840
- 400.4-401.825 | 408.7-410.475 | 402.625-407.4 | 0.375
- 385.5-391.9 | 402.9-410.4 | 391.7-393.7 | 0.907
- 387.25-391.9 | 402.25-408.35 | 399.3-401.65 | -0.295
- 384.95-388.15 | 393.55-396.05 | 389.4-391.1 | -0.147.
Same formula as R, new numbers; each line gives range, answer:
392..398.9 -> 0.33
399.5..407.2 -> 0.619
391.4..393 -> 0.348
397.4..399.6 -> 0.543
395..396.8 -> 0.344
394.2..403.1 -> 0.498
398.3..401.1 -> 0.603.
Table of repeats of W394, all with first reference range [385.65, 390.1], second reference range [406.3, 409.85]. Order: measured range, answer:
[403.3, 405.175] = -0.04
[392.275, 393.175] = 0.42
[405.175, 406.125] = -0.05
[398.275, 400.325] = -0.22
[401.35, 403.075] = -0.25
